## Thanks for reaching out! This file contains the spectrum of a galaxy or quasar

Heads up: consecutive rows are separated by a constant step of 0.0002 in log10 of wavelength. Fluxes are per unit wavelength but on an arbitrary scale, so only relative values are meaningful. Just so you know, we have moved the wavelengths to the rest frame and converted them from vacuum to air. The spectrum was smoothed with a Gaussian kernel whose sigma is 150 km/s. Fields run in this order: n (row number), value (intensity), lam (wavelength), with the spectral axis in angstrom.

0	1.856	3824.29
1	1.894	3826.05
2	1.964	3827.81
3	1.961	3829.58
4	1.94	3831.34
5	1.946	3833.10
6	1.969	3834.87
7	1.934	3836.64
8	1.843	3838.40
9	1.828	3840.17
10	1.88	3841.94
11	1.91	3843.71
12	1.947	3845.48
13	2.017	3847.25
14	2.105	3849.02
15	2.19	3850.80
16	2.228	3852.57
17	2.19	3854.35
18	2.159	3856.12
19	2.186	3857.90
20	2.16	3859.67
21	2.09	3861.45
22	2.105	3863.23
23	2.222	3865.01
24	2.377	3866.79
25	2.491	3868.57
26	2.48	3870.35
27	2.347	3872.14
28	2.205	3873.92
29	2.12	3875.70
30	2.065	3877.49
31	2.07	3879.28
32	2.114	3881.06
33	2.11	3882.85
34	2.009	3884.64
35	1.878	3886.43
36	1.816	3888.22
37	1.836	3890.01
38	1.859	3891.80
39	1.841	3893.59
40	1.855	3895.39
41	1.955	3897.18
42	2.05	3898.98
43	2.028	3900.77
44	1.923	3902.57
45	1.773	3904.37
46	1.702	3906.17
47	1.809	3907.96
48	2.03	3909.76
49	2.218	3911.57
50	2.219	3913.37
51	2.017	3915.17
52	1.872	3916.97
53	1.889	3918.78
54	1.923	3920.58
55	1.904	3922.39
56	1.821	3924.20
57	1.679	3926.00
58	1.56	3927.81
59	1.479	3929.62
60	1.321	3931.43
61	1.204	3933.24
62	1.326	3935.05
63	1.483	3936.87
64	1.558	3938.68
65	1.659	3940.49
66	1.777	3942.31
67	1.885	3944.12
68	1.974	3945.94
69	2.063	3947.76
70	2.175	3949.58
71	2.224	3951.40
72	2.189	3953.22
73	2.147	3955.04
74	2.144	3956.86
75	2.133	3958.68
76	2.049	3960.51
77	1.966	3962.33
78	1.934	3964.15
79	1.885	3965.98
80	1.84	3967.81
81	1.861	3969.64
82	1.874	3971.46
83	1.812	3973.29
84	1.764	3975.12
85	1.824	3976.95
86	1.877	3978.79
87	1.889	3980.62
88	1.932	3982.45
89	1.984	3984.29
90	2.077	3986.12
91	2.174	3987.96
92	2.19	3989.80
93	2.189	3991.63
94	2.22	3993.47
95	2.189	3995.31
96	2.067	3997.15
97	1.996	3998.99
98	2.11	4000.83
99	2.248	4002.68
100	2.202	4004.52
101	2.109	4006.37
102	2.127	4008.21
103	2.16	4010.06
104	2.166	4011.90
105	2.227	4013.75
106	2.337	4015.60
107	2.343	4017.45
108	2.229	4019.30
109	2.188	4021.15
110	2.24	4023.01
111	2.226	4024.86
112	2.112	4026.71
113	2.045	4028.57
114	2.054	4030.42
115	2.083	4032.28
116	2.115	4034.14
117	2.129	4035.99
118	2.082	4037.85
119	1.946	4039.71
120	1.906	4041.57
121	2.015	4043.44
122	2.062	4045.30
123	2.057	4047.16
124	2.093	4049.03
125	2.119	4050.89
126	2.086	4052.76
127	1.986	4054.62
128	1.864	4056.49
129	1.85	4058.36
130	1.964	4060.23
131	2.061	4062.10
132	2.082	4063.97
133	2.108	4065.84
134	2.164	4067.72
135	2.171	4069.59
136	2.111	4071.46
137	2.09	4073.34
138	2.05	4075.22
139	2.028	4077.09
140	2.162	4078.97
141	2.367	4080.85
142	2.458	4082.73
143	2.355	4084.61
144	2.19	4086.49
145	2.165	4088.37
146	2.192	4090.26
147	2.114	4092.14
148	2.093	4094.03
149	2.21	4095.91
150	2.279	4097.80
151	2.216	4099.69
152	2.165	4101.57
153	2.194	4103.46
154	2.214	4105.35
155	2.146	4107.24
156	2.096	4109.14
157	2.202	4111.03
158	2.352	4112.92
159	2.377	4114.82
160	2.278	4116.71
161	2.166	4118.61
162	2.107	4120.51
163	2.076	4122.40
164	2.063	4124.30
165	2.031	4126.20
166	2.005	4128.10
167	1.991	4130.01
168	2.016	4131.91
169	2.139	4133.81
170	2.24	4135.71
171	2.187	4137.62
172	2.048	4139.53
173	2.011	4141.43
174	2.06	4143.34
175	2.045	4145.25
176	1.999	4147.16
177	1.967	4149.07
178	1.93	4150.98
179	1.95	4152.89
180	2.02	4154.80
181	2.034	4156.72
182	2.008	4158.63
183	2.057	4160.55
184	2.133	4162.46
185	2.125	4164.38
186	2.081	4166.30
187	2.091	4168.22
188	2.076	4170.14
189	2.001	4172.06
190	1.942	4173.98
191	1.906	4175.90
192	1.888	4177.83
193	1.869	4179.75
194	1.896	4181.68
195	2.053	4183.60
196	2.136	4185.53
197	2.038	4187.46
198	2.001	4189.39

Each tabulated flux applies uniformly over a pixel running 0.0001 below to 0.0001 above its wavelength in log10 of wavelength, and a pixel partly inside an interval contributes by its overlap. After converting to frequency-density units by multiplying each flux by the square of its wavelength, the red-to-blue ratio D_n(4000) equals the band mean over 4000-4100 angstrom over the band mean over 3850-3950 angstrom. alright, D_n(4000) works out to 1.2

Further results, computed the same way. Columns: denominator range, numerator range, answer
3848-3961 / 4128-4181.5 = 1.17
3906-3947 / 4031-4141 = 1.31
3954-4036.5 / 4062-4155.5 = 1.09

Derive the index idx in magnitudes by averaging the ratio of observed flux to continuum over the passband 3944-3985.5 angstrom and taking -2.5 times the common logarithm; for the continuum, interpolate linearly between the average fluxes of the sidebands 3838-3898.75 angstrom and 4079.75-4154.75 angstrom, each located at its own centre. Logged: 0.066 mag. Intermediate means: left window 2.07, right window 2.14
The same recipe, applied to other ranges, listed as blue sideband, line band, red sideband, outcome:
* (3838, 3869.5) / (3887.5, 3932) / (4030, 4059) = 0.13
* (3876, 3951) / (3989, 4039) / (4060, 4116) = -0.06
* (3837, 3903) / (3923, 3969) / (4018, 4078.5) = 0.14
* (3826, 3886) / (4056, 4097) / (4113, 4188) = -0.04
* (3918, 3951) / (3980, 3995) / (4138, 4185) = -0.17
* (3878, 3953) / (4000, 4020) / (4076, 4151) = -0.11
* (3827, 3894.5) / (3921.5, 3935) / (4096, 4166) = 0.32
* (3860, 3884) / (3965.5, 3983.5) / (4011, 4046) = 0.16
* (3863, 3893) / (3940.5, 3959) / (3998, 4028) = 0.06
